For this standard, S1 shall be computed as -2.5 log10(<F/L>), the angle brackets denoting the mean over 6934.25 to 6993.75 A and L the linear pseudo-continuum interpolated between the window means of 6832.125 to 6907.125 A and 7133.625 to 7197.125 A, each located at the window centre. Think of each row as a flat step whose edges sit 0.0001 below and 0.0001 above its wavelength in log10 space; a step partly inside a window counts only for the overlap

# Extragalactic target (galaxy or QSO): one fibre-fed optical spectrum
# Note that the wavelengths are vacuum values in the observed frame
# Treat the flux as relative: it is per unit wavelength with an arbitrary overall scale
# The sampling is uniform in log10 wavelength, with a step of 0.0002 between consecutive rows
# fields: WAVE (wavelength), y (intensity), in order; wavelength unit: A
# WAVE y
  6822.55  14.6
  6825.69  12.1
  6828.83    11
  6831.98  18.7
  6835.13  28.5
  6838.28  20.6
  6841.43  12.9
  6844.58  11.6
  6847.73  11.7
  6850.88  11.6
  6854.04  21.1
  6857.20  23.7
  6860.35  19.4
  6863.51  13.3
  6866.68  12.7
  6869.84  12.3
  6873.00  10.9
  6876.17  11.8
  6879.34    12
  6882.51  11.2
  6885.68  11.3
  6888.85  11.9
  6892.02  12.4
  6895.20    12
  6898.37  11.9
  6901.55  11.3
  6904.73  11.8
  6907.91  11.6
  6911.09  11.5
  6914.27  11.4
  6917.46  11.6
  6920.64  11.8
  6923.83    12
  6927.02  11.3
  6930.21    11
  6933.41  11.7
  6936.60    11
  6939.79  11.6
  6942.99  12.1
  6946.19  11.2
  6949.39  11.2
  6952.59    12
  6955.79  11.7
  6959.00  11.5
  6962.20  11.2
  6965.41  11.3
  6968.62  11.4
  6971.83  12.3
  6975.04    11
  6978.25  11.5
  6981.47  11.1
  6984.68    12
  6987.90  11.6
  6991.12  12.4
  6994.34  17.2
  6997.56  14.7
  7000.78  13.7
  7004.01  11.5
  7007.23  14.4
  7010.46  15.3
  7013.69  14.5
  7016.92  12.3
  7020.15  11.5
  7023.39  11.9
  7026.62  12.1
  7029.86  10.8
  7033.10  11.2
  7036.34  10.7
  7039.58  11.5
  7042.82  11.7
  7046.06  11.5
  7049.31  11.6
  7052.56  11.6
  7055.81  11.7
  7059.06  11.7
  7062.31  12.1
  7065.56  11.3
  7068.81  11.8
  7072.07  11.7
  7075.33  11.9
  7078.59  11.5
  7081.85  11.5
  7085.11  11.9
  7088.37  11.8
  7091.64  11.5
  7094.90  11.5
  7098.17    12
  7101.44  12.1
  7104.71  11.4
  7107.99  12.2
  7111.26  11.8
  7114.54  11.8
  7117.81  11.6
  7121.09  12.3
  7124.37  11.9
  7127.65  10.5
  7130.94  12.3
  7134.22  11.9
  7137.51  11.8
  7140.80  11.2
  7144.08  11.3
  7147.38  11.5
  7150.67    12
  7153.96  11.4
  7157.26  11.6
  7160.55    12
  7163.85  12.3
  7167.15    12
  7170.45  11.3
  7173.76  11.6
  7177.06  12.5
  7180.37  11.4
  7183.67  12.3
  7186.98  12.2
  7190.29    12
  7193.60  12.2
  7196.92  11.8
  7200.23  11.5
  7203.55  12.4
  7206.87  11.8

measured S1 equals 0.16 mag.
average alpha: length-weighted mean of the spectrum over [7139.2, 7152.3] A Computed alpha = 11.5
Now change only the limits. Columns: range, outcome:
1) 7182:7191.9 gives 12.2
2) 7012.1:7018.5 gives 13.4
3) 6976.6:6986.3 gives 11.5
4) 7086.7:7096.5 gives 11.6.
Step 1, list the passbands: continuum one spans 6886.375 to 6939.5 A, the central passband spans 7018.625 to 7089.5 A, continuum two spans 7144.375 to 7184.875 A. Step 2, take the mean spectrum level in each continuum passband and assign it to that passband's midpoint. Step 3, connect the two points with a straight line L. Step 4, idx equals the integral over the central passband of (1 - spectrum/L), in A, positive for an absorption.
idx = 0.8 A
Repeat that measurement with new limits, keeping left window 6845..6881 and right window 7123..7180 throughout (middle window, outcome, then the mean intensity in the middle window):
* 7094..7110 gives 0.43 A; 11.9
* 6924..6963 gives 6.33 A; 11.5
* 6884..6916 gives 5.48 A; 11.7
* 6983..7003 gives -0.45 A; 13.5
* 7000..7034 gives 0.91 A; 12.7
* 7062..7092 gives 1.76 A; 11.7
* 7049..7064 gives 1.03 A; 11.8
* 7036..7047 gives 1.16 A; 11.4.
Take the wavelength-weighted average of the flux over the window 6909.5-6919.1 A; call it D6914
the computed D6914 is 11.5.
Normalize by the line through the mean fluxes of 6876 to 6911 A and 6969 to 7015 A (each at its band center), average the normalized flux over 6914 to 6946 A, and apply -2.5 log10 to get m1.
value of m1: 0.06 mag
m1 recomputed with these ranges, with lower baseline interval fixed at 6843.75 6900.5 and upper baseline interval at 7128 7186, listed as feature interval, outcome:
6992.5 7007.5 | -0.12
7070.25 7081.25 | 0.05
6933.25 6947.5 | 0.14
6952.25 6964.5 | 0.13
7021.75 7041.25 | 0.11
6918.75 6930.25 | 0.14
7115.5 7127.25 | 0.02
